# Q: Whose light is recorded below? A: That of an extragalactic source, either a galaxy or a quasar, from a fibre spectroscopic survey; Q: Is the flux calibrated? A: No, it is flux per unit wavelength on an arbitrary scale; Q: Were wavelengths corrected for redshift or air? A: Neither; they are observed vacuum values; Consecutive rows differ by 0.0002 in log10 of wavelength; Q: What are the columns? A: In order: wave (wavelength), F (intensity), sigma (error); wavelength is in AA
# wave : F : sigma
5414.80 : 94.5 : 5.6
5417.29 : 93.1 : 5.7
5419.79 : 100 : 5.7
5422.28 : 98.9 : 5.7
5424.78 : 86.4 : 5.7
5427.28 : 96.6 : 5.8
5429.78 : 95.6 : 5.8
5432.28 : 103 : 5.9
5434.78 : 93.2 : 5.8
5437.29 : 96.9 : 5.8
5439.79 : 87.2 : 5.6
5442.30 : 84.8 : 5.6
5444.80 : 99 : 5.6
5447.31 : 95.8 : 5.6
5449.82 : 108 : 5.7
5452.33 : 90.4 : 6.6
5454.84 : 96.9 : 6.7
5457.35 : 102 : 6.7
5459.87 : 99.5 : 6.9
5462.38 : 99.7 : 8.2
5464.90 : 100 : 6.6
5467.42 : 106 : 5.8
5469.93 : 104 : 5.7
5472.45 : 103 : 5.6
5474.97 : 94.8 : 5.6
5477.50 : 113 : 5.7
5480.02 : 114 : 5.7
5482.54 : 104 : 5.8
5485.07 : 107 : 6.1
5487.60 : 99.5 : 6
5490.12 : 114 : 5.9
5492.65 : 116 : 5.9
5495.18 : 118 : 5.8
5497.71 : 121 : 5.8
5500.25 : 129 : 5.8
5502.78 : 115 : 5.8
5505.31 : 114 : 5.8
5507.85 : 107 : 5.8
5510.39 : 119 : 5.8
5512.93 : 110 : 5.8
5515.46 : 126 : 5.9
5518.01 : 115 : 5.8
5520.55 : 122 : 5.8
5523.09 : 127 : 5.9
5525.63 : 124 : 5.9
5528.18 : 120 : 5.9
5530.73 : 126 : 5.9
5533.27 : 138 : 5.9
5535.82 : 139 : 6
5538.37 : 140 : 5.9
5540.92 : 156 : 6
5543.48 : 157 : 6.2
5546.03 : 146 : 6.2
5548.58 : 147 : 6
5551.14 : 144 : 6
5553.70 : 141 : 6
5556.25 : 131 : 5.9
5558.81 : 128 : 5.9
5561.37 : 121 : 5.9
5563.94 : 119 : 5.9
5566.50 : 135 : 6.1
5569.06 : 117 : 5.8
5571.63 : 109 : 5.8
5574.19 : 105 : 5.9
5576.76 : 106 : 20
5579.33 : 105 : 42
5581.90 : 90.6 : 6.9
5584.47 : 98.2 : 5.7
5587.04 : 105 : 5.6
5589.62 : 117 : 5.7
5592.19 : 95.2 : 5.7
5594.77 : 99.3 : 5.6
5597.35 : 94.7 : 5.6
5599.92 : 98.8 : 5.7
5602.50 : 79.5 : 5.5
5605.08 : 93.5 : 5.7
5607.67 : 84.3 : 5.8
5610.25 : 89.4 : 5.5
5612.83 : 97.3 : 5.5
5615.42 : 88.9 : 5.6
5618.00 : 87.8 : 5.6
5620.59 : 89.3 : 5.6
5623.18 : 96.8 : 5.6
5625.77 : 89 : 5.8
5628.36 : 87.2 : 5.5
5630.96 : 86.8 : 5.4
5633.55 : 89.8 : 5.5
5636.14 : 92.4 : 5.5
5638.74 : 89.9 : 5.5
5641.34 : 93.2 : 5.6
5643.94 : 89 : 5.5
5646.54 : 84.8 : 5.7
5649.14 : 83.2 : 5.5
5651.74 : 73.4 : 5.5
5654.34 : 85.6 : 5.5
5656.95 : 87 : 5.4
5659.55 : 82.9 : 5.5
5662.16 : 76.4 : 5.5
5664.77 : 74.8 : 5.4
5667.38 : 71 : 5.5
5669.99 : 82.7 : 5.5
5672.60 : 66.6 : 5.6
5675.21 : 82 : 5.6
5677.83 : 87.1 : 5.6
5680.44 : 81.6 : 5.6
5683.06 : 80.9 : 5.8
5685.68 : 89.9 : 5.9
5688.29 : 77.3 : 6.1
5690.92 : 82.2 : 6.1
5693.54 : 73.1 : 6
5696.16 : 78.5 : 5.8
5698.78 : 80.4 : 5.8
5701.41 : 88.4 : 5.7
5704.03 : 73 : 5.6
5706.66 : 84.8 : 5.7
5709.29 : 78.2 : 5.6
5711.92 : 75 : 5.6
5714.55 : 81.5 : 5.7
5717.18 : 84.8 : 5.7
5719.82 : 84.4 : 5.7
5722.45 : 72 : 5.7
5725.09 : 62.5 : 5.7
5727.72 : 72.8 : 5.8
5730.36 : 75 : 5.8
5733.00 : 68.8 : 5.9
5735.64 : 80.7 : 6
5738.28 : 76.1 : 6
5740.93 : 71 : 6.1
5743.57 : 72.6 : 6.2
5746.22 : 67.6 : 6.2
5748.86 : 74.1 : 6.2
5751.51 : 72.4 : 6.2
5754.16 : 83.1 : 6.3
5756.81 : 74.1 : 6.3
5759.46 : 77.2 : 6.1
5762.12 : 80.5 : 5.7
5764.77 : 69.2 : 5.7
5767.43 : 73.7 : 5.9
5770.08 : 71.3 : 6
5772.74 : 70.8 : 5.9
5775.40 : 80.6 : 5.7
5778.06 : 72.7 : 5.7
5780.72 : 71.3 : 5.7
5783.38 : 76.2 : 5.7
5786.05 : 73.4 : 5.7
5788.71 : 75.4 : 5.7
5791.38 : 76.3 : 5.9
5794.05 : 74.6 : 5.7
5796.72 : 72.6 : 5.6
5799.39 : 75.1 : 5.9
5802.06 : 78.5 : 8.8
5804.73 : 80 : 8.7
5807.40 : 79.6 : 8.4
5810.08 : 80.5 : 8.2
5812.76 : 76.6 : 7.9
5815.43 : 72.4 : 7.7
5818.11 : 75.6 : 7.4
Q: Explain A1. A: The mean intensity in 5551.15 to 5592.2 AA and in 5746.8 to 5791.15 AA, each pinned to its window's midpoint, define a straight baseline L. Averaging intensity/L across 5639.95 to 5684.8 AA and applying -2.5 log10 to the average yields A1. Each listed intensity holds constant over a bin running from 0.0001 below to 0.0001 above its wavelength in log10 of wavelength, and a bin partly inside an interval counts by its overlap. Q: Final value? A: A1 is 0.19 mag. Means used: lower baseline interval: 115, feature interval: 81.4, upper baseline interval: 74.7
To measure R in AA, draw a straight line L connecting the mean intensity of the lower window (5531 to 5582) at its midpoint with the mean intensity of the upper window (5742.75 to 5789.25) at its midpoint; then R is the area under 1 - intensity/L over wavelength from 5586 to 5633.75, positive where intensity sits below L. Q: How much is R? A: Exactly 9.2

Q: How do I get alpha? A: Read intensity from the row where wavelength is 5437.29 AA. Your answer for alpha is 96.9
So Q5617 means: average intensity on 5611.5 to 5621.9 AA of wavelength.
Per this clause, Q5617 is 90.9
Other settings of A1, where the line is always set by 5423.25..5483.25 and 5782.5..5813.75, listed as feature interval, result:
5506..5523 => -0.23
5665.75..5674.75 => 0.14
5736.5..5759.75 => 0.08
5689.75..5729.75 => 0.06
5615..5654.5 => -0.01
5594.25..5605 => -0.04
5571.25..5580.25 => -0.17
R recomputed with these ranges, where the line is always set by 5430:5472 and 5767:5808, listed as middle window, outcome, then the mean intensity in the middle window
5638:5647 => -0.5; 89.6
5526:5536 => -4.0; 129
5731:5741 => 0.5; 74.6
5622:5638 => -0.8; 90.3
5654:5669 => 0.8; 79.3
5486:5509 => -4.8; 115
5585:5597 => -2.0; 103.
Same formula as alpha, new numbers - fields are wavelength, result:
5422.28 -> 98.9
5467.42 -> 106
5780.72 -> 71.3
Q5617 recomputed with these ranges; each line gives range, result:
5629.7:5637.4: 89.8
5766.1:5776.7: 74.1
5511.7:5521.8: 118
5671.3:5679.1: 78.5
